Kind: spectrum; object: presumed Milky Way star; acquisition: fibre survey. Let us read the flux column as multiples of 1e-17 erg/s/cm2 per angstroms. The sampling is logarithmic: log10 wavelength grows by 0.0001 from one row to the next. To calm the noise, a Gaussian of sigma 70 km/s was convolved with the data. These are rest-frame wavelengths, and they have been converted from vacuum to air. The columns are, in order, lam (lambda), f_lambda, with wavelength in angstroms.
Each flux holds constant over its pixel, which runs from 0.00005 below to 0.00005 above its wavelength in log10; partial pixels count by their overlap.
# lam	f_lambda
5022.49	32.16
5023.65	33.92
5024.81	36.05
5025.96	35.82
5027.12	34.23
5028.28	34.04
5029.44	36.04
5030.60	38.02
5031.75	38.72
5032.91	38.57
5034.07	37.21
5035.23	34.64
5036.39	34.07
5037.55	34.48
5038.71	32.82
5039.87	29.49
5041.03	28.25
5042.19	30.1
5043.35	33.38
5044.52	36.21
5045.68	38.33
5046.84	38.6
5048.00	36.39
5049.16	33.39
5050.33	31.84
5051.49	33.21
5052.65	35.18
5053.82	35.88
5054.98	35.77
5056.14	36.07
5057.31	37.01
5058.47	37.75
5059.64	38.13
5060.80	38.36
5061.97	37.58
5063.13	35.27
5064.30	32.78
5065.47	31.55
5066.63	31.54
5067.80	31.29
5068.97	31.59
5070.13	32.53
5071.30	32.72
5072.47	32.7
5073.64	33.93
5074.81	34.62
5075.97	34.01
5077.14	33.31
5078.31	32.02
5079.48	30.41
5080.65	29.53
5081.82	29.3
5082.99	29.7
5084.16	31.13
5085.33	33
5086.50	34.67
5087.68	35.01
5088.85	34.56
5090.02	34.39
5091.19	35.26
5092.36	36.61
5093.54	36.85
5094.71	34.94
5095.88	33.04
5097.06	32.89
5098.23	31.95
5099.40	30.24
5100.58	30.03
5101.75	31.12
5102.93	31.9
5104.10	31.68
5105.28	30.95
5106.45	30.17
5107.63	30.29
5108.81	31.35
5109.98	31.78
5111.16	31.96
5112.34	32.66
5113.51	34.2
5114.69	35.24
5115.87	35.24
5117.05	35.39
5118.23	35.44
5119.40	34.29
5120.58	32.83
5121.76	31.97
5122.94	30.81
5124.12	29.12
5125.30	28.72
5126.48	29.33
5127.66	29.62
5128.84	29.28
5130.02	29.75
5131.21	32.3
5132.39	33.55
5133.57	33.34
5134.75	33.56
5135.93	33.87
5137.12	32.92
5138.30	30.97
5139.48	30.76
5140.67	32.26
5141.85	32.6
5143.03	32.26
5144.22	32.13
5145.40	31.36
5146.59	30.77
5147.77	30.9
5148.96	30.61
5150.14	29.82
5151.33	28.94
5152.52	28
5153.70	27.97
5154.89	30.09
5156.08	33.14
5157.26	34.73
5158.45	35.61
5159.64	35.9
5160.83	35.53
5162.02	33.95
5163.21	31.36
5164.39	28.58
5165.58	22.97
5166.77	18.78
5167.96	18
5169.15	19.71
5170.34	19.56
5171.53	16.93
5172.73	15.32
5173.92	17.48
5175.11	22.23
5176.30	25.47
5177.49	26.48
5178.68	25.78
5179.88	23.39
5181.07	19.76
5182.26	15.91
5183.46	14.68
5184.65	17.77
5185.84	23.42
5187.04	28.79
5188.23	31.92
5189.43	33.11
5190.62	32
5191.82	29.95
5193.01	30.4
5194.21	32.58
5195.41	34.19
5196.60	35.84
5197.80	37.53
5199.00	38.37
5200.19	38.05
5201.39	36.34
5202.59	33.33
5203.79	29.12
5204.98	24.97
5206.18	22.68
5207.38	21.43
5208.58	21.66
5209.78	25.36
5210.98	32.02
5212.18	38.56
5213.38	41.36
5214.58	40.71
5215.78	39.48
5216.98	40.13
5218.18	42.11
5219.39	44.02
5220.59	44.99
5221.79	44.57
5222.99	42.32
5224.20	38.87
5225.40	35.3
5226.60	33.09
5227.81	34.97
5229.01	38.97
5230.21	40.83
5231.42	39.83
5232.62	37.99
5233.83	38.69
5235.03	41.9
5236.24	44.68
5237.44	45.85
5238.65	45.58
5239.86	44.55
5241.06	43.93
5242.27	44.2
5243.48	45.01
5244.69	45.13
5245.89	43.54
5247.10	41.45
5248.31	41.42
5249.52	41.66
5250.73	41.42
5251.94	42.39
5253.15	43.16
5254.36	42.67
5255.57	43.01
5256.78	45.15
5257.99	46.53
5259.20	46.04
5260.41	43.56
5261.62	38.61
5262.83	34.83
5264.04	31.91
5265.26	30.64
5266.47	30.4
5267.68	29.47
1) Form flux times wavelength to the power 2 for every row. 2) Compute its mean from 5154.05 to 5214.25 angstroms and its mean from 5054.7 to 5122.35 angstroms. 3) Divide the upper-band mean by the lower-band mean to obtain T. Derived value 0.87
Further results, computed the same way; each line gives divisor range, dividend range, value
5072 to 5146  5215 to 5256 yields 1.35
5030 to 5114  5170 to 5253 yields 1.07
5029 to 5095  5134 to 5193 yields 0.84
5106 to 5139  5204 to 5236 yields 1.18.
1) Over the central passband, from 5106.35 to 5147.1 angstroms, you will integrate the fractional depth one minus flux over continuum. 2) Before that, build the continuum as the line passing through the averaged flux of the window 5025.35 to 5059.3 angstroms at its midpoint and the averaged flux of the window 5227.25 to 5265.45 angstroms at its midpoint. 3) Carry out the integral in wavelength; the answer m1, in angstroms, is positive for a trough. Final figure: 6.1 angstroms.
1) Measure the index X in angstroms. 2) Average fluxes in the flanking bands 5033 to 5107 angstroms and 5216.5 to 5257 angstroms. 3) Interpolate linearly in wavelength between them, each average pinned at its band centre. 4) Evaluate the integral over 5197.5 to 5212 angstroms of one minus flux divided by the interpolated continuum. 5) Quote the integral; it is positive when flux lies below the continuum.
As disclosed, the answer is 3.6 angstroms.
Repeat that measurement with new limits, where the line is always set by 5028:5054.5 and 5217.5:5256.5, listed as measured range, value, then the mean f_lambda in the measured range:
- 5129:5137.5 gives 1.23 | 32.6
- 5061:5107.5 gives 4.52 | 32.8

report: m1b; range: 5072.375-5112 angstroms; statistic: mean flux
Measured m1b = 32.5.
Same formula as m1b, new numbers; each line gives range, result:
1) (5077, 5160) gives 32.1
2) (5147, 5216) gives 28.4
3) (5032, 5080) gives 34.3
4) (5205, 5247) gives 38.8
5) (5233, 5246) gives 43.8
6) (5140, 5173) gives 28.6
